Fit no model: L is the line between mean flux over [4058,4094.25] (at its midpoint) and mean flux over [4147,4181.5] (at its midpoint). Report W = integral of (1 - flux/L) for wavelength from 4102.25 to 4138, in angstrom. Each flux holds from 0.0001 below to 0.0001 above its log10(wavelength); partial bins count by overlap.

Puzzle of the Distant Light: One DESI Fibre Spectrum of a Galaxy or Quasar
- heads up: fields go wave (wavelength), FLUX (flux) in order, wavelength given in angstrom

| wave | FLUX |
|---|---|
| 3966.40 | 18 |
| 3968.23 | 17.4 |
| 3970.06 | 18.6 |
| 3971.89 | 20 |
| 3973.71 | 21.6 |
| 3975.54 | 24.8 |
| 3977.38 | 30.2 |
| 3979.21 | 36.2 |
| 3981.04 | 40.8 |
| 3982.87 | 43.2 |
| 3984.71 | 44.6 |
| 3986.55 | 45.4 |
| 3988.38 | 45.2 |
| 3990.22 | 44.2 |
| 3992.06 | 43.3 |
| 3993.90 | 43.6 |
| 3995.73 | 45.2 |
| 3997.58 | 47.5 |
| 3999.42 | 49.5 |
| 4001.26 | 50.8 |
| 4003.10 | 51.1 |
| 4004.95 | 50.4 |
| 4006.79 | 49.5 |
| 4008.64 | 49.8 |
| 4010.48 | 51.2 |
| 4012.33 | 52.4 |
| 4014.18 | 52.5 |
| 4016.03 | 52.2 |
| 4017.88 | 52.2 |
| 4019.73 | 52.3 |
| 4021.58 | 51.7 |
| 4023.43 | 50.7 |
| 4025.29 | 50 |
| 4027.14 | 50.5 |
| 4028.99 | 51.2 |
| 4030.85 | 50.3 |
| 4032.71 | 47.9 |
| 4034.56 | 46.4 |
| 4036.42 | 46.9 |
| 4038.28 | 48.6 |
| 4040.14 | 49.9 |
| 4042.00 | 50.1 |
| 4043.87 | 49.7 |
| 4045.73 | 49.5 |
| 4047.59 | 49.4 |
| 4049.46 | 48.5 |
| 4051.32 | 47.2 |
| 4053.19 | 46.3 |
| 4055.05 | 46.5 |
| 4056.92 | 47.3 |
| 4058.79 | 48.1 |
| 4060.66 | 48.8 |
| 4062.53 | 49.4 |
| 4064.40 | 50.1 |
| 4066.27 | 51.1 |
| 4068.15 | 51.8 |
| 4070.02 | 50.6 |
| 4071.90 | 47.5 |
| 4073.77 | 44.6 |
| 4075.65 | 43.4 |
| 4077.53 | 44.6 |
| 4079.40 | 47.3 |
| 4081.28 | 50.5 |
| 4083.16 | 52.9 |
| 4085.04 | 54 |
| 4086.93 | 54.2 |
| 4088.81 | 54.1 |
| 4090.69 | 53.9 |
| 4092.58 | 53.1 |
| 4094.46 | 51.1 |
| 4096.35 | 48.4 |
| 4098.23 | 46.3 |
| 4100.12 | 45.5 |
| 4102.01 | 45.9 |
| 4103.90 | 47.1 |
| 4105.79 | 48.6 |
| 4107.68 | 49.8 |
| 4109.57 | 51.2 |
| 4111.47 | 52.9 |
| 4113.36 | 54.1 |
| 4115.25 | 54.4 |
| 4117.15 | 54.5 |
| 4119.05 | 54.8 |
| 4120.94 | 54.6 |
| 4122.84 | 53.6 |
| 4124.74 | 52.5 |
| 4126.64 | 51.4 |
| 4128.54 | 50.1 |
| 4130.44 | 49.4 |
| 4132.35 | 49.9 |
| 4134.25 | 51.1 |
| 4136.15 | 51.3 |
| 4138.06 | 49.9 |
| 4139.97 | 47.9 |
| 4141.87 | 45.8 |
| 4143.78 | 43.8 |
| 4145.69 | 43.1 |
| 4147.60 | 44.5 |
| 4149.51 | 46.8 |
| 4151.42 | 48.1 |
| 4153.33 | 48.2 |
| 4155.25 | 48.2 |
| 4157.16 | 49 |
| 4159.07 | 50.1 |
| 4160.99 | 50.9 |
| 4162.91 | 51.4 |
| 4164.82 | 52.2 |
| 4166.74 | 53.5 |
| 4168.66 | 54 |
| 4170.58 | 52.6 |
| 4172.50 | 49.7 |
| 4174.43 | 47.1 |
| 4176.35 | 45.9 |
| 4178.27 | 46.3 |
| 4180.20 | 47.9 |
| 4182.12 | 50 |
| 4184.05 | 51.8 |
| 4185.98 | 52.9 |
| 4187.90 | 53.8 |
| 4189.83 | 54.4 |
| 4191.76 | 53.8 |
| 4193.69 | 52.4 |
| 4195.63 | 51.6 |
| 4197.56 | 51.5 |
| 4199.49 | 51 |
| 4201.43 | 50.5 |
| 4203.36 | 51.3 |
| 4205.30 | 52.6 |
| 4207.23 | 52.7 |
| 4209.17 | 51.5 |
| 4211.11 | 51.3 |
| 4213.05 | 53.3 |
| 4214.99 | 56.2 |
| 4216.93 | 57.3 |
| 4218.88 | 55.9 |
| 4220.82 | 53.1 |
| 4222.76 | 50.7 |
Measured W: -1.4 angstrom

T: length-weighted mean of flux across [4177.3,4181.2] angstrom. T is 47.2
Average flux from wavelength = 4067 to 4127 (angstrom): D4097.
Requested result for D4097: 50.6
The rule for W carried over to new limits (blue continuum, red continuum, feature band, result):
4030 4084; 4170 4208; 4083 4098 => -1.0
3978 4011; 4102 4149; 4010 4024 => -1.6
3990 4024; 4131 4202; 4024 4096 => 0.4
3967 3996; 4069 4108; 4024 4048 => -4.1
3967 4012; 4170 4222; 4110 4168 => -2.1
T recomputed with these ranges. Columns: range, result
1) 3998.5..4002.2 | 50.2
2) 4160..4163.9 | 51.2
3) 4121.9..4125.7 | 53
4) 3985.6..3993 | 44.5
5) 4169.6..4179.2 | 48.3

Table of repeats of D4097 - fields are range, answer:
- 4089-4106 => 49.1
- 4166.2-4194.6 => 51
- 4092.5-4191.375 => 50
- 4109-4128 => 53.4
